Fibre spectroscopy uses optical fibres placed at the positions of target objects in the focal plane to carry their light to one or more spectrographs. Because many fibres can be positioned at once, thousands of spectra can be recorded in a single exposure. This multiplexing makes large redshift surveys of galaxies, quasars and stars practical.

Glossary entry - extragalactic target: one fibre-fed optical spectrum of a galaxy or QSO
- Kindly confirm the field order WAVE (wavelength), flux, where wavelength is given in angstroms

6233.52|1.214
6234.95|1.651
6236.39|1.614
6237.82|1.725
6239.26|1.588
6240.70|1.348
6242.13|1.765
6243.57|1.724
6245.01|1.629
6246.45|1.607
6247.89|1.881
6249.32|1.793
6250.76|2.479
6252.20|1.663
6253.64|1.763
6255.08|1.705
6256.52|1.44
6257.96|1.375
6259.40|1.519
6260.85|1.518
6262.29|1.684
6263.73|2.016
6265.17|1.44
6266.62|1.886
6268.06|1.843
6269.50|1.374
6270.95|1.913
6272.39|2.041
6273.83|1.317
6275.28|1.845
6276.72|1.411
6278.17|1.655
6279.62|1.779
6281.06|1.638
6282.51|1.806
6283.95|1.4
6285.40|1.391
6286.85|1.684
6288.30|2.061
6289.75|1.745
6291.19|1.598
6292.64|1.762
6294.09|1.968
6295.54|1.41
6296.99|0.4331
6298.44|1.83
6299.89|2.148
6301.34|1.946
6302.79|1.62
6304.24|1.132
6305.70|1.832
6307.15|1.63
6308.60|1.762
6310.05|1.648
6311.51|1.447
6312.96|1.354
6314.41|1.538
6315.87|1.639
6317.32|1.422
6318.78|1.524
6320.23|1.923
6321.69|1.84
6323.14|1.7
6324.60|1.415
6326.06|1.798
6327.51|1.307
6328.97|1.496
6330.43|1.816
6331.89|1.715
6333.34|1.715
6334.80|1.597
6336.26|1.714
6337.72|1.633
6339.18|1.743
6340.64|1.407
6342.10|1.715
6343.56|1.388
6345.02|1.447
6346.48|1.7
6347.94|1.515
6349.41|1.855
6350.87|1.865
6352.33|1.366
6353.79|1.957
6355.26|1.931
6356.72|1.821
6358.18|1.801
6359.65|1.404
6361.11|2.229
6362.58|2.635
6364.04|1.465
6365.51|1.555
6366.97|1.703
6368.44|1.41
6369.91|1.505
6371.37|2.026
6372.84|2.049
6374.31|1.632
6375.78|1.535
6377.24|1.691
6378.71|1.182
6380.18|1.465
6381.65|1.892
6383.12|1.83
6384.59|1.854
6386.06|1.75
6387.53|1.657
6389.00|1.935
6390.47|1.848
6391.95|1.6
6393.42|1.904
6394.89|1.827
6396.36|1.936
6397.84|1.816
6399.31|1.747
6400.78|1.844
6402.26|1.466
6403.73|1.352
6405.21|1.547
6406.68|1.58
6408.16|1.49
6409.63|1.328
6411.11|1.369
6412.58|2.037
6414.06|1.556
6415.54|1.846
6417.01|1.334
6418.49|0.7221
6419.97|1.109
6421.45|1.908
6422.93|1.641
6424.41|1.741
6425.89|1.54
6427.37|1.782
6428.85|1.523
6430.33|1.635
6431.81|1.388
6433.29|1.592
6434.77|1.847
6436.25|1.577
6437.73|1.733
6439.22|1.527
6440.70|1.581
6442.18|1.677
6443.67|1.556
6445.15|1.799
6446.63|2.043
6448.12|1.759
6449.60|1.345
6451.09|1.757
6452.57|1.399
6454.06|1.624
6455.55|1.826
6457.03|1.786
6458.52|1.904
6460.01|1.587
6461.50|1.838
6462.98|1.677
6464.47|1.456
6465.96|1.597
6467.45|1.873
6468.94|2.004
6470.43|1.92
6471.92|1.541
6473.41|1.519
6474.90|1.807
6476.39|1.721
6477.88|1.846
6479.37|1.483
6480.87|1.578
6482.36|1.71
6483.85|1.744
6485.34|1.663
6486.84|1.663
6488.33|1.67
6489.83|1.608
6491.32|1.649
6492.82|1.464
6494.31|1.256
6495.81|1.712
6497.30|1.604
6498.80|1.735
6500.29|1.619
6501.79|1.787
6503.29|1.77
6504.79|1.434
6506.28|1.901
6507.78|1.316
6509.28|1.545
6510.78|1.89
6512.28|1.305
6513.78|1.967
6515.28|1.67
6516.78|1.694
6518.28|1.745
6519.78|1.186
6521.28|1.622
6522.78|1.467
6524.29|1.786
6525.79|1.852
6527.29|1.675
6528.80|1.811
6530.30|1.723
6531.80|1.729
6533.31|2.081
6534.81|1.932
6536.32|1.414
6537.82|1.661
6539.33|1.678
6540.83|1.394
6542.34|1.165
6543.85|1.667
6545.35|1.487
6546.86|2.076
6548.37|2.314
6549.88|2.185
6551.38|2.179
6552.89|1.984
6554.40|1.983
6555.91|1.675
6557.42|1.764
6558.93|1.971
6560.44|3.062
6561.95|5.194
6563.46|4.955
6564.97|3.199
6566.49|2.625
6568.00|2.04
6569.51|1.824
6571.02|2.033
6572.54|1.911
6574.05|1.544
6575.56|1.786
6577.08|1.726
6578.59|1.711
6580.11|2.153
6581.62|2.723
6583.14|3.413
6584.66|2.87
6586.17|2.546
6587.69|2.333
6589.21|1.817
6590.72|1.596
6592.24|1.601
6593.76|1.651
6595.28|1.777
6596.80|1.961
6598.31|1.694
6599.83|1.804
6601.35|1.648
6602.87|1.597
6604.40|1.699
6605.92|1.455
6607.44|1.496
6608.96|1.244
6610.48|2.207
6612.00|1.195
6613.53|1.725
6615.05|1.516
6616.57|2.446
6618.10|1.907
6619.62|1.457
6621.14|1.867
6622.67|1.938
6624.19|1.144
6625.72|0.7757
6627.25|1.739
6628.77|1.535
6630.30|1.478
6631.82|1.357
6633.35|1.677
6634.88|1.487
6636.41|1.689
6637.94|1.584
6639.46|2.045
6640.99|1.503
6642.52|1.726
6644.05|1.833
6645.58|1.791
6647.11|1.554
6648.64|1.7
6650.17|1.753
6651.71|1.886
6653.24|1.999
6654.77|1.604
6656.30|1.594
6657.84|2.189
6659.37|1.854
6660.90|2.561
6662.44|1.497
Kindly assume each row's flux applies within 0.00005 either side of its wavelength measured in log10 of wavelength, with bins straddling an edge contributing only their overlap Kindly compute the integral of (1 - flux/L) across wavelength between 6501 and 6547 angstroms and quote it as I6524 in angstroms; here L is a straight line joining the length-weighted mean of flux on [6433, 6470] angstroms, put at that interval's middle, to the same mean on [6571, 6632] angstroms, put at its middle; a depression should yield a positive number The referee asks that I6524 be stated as 2.56 angstroms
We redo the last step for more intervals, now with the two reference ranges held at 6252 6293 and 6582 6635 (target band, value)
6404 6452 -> 3.6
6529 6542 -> 0.4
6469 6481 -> 0.2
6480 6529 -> 2.8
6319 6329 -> 0.2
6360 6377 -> -0.9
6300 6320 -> 0.9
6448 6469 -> 0.5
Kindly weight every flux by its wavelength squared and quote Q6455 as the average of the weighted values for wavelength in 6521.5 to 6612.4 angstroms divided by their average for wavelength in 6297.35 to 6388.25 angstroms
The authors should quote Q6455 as 1.3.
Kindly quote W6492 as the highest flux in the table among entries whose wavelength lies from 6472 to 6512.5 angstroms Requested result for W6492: 1.901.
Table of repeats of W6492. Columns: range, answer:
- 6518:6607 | 5.194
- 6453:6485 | 2.004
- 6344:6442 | 2.635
